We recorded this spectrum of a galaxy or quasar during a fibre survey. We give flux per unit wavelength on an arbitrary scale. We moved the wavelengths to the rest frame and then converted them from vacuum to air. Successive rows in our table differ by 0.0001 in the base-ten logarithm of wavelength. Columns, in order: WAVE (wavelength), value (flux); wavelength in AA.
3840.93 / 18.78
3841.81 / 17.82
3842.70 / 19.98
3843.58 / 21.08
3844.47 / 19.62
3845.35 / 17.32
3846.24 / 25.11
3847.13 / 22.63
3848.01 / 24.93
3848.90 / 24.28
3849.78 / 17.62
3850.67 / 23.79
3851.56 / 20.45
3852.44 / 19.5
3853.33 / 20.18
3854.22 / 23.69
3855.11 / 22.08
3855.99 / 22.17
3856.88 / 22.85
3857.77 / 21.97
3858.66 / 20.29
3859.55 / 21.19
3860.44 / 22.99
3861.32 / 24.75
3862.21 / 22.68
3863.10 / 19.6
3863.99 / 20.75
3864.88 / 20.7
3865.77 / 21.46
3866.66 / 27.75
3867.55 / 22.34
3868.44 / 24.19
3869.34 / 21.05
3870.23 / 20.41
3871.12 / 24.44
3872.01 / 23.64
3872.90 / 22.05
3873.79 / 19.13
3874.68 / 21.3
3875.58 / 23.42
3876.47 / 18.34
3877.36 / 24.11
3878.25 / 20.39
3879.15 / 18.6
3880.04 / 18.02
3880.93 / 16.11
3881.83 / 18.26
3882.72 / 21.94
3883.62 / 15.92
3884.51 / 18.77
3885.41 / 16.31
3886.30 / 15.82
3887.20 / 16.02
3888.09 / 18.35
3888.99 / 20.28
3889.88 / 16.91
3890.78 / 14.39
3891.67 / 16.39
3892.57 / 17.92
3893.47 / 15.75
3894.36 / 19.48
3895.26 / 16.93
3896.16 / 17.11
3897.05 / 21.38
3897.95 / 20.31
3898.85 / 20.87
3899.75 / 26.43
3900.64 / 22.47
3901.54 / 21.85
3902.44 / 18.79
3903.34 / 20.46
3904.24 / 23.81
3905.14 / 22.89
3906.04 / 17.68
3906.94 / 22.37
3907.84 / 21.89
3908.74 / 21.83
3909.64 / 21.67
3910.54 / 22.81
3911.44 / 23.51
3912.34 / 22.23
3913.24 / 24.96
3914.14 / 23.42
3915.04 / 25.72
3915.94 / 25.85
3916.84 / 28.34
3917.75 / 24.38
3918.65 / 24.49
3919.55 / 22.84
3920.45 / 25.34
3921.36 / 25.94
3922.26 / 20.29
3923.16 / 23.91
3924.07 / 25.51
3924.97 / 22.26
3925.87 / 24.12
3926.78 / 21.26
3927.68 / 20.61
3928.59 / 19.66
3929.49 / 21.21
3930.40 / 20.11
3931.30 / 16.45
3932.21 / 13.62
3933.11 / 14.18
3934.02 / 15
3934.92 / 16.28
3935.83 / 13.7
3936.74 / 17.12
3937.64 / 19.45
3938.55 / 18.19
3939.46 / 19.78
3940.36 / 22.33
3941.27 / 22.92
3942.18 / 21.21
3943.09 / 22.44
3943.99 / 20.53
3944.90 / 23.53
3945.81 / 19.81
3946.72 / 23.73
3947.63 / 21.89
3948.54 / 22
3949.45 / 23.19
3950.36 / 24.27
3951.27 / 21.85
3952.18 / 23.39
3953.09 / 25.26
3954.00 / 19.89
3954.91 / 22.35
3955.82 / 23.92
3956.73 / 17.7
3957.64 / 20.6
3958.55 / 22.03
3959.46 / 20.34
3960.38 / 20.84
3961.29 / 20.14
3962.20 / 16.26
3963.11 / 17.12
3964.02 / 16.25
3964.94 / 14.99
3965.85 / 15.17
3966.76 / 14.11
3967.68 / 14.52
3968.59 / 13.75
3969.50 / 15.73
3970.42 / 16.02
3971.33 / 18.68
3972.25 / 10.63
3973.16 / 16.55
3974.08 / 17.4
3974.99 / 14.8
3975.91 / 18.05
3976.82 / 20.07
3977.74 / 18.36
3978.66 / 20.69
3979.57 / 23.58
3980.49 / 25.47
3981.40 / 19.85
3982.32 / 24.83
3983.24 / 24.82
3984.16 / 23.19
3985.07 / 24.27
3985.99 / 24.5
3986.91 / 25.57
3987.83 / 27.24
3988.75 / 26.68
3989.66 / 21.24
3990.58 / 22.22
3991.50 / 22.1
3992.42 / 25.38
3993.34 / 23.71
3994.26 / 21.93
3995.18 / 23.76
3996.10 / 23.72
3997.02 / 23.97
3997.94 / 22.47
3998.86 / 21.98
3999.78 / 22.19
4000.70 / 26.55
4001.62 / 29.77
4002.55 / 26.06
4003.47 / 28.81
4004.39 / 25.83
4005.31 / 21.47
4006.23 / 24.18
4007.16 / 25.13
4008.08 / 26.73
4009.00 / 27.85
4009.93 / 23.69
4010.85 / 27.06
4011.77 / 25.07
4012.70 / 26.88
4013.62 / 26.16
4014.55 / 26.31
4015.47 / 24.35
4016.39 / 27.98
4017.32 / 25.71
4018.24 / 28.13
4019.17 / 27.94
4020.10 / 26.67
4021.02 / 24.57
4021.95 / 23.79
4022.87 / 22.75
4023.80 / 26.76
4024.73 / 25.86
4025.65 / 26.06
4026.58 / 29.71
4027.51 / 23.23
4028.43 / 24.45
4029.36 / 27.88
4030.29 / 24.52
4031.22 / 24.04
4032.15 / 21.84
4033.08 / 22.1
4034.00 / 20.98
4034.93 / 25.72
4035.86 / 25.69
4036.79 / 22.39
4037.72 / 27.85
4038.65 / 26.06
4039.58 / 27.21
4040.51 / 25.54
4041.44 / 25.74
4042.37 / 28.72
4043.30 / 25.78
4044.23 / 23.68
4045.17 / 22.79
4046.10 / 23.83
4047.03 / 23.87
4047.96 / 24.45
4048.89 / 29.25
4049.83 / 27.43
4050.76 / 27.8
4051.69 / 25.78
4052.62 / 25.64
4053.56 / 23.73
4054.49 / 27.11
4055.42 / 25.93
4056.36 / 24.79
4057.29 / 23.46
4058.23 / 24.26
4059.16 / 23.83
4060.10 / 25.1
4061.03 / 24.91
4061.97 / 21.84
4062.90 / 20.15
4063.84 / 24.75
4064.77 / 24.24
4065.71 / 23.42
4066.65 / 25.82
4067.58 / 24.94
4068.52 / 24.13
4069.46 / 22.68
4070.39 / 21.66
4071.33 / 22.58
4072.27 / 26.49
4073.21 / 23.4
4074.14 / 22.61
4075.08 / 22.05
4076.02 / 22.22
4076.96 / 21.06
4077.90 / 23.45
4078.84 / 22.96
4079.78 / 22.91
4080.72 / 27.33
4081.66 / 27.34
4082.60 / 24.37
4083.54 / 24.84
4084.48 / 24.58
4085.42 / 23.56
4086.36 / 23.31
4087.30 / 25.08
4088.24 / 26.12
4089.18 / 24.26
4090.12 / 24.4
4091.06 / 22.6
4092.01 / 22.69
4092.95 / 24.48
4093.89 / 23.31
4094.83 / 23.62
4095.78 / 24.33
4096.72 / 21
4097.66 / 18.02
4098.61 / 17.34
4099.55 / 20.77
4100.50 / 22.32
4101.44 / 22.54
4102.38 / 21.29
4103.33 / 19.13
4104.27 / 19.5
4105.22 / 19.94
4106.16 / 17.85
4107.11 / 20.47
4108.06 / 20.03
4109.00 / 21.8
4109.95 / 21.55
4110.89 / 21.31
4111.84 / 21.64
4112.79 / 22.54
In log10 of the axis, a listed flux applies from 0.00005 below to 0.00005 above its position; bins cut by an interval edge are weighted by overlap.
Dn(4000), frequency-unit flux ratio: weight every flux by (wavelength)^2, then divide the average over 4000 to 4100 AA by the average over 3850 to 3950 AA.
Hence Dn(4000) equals 1.27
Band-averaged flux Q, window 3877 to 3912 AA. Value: 19.6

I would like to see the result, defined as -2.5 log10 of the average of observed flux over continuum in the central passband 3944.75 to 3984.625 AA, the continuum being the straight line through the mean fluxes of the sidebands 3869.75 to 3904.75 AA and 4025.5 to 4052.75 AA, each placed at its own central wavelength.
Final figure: 0.14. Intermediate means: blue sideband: 19.6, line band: 19.7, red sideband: 25.3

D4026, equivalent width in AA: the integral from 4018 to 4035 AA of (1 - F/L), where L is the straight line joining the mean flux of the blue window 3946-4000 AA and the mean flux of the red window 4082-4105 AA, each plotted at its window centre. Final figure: -2.71 AA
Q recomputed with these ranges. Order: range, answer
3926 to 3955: 20.2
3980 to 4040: 25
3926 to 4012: 21.1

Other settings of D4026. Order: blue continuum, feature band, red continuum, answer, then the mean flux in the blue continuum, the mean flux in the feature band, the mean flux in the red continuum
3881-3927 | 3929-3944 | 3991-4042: 2.6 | 21.1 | 18.5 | 25.2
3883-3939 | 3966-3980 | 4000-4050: 3.9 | 20.4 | 16.8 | 25.6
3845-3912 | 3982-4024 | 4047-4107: -4.8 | 20.7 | 25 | 23.5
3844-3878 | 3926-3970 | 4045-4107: 6.2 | 22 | 19.4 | 23.5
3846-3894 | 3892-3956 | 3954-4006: -1.6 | 20.6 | 21.4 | 21.1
